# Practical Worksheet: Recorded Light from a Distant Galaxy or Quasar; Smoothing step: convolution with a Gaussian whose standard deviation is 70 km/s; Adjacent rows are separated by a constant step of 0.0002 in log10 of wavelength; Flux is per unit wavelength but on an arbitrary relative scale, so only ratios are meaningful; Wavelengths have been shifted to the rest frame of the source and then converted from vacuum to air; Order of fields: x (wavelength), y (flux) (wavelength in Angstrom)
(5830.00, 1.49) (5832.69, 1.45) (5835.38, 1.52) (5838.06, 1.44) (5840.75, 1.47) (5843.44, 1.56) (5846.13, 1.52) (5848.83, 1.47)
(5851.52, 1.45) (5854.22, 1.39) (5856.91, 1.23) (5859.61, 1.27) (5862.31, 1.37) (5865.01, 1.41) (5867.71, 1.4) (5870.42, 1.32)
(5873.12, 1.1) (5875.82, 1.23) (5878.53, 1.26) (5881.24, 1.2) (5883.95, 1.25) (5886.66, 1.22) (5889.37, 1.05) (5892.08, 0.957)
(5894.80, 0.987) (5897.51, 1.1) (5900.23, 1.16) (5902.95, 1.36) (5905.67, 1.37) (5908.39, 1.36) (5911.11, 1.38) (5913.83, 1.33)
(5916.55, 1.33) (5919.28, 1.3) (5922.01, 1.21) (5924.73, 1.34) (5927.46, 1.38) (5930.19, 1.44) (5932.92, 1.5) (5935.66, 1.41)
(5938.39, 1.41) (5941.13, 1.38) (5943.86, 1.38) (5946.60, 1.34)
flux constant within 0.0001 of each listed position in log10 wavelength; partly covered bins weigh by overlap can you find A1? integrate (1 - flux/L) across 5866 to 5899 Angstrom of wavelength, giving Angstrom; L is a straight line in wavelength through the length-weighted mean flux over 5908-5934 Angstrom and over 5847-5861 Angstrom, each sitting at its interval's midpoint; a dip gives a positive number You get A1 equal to 4.5 Angstrom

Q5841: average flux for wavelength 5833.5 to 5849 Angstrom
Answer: 1.5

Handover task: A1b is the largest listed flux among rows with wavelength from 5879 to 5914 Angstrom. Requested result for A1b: 1.38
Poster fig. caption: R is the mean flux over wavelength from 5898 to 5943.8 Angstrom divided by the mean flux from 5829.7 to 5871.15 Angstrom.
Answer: 0.95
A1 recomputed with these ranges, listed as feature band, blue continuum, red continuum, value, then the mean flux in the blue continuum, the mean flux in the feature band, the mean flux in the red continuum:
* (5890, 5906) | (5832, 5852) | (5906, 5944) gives 3.1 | 1.49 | 1.14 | 1.37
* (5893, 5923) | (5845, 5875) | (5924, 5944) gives 2.8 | 1.35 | 1.26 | 1.41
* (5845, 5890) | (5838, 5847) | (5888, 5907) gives 1.2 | 1.5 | 1.31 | 1.14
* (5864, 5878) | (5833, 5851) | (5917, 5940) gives 1.6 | 1.49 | 1.29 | 1.37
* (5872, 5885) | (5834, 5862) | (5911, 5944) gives 1.8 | 1.43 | 1.21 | 1.37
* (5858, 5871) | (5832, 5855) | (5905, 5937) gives 0.8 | 1.48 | 1.35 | 1.36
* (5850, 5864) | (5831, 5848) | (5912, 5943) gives 1.2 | 1.49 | 1.35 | 1.37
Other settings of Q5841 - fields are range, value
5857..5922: 1.25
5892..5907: 1.17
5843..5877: 1.36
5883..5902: 1.11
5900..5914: 1.34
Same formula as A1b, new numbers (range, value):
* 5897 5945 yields 1.5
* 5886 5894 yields 1.22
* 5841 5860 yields 1.56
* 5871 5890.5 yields 1.26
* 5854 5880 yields 1.41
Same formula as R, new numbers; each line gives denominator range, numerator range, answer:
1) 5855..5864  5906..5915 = 1.04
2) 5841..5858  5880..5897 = 0.77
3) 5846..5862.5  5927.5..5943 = 1.03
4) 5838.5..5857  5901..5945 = 0.94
